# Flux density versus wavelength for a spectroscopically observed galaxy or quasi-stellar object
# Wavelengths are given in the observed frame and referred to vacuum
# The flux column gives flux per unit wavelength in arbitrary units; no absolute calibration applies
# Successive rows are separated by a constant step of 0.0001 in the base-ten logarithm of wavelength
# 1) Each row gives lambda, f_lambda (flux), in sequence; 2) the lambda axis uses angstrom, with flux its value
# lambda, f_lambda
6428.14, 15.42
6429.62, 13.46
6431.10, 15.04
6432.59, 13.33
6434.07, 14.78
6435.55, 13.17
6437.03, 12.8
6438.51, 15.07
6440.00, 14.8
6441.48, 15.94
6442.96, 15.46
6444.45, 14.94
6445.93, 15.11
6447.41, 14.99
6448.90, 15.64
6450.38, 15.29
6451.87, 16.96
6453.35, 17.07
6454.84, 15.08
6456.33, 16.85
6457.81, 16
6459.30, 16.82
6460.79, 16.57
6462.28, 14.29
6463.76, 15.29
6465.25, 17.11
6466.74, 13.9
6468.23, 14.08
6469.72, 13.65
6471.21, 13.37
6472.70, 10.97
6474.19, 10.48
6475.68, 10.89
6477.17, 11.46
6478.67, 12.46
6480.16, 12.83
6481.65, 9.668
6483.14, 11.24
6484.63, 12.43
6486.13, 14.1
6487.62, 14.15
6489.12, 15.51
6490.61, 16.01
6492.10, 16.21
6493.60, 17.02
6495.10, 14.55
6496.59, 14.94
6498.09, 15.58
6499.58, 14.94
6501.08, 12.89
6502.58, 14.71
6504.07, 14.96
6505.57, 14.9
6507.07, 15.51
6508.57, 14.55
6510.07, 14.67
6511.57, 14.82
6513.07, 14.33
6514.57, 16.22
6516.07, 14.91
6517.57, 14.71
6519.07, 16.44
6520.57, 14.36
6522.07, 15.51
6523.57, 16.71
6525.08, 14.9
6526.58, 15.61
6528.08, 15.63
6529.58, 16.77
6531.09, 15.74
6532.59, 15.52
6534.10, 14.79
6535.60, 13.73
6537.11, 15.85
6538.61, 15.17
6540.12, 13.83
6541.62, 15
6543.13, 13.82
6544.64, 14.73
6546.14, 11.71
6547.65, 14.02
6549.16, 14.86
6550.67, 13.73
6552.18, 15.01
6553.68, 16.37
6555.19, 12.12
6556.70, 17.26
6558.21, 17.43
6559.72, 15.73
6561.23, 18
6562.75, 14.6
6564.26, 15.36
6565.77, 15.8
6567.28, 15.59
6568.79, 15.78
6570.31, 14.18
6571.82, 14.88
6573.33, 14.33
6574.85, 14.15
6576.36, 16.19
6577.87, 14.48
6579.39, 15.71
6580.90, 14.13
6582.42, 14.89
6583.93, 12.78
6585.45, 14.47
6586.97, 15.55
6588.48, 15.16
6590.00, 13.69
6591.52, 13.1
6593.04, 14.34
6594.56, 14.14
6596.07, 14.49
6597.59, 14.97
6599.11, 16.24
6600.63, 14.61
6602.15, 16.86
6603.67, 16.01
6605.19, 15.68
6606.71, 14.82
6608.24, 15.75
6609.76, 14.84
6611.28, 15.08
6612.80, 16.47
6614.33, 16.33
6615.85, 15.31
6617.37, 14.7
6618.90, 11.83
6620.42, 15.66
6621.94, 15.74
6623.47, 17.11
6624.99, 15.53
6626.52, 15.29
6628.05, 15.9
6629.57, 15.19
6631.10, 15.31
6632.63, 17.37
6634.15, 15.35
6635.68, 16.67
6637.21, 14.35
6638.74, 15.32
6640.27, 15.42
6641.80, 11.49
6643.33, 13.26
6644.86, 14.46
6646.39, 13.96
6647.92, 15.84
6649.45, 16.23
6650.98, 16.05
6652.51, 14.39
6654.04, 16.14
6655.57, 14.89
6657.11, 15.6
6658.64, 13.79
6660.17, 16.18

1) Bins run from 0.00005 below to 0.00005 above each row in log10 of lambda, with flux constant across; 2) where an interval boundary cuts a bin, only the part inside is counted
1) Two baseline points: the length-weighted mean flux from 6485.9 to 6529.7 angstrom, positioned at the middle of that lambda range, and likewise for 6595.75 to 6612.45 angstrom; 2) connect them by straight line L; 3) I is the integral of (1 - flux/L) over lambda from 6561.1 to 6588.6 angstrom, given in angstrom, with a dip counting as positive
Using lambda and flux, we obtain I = 0.7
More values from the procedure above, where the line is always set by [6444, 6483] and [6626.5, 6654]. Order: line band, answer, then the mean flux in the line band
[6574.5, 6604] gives 0.2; 14.8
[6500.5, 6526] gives -0.9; 15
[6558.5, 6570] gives -0.8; 15.8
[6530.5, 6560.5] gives -0.3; 14.8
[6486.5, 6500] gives -1.0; 15.4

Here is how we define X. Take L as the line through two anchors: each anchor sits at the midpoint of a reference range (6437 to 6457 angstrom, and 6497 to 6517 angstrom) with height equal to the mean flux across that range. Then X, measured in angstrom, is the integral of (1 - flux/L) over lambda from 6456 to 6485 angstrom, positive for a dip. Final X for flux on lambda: 3.4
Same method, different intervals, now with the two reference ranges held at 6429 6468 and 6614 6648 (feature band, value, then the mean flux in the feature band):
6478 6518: 2.0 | 14.4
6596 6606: -0.3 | 15.6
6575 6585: 0.3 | 14.7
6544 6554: 0.6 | 14.3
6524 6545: 0.1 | 15.1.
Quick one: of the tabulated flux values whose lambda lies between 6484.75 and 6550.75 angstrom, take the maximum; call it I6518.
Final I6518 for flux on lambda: 17.02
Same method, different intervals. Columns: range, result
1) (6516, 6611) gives 18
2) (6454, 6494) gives 17.11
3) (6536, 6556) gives 16.37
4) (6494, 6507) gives 15.58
